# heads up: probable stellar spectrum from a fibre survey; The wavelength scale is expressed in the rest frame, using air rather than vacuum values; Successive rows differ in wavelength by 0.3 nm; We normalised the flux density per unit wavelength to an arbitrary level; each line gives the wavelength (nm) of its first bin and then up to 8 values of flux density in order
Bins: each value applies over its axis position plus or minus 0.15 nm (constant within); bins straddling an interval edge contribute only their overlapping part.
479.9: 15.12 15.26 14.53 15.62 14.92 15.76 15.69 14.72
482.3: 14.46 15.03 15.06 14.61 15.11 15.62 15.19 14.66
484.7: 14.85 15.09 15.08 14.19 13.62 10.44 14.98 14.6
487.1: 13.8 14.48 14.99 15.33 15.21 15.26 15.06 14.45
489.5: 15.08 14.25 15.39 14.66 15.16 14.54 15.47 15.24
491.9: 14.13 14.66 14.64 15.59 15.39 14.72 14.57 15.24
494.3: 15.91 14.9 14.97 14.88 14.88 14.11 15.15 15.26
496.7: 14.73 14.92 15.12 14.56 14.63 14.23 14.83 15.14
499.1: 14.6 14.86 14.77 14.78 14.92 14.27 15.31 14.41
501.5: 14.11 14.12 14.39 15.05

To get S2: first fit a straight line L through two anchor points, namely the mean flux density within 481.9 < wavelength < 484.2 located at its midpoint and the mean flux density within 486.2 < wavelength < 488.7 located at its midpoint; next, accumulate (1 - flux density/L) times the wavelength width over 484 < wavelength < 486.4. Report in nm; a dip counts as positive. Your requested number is 0.10 nm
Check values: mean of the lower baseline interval 15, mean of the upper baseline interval 14.6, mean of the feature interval 14.1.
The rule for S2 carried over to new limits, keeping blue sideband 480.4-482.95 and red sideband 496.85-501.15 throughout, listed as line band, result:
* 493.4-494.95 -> -0.02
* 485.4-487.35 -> 0.17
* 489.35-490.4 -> 0.01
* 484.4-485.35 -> 0.01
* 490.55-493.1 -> -0.01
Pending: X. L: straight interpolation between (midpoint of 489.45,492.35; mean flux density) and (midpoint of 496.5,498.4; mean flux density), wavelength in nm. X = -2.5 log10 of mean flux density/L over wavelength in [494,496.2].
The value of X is -0.016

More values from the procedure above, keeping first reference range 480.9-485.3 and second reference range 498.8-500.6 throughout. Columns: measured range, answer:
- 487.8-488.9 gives -0.018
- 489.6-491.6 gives -0.001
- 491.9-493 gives 0.002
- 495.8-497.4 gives -0.009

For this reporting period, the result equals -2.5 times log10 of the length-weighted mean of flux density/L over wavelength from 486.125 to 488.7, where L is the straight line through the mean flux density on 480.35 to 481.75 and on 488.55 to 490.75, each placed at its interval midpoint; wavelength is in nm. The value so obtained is 0.04 mag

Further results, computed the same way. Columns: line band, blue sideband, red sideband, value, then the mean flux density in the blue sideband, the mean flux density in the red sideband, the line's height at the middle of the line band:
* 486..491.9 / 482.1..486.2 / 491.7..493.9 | 0.009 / 14.7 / 14.8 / 14.8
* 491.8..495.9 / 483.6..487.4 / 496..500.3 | -0.018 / 14.4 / 14.8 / 14.7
